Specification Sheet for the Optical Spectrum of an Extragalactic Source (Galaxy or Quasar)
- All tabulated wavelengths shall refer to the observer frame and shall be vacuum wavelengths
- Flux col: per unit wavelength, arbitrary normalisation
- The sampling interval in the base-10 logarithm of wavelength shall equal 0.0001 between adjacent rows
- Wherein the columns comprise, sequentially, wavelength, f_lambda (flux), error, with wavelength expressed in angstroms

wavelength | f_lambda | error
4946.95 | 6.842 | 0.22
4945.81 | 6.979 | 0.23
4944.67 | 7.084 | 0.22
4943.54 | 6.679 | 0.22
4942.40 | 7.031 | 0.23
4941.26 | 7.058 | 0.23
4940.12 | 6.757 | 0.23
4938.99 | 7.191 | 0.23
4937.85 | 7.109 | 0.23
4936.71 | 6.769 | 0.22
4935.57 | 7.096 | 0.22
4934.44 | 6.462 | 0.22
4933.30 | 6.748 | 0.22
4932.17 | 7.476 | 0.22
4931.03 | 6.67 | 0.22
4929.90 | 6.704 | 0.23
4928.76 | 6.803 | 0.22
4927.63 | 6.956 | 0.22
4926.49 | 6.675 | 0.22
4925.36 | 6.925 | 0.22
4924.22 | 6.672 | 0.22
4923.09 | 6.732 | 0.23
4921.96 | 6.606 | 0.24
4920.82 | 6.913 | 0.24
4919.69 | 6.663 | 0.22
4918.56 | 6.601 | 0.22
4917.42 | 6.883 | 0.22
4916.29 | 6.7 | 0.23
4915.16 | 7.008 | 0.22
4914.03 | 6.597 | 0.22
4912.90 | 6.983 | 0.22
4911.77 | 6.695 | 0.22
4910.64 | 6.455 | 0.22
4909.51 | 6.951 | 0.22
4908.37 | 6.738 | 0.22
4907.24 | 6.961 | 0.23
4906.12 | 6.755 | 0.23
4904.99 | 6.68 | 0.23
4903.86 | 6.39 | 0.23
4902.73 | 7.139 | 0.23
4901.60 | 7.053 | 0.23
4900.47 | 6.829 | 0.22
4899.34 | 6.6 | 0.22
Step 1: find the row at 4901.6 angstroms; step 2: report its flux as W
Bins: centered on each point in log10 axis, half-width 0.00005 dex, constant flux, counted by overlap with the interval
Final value 7.053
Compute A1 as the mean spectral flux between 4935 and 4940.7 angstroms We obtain 6.99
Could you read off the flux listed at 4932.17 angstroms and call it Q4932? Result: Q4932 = 7.476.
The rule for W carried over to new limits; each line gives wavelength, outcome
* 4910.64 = 6.455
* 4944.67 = 7.084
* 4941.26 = 7.058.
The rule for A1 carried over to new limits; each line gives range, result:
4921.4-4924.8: 6.67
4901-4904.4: 6.86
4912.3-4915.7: 6.87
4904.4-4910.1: 6.81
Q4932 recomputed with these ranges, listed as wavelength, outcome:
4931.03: 6.67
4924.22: 6.672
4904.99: 6.68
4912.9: 6.983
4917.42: 6.883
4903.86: 6.39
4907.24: 6.961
